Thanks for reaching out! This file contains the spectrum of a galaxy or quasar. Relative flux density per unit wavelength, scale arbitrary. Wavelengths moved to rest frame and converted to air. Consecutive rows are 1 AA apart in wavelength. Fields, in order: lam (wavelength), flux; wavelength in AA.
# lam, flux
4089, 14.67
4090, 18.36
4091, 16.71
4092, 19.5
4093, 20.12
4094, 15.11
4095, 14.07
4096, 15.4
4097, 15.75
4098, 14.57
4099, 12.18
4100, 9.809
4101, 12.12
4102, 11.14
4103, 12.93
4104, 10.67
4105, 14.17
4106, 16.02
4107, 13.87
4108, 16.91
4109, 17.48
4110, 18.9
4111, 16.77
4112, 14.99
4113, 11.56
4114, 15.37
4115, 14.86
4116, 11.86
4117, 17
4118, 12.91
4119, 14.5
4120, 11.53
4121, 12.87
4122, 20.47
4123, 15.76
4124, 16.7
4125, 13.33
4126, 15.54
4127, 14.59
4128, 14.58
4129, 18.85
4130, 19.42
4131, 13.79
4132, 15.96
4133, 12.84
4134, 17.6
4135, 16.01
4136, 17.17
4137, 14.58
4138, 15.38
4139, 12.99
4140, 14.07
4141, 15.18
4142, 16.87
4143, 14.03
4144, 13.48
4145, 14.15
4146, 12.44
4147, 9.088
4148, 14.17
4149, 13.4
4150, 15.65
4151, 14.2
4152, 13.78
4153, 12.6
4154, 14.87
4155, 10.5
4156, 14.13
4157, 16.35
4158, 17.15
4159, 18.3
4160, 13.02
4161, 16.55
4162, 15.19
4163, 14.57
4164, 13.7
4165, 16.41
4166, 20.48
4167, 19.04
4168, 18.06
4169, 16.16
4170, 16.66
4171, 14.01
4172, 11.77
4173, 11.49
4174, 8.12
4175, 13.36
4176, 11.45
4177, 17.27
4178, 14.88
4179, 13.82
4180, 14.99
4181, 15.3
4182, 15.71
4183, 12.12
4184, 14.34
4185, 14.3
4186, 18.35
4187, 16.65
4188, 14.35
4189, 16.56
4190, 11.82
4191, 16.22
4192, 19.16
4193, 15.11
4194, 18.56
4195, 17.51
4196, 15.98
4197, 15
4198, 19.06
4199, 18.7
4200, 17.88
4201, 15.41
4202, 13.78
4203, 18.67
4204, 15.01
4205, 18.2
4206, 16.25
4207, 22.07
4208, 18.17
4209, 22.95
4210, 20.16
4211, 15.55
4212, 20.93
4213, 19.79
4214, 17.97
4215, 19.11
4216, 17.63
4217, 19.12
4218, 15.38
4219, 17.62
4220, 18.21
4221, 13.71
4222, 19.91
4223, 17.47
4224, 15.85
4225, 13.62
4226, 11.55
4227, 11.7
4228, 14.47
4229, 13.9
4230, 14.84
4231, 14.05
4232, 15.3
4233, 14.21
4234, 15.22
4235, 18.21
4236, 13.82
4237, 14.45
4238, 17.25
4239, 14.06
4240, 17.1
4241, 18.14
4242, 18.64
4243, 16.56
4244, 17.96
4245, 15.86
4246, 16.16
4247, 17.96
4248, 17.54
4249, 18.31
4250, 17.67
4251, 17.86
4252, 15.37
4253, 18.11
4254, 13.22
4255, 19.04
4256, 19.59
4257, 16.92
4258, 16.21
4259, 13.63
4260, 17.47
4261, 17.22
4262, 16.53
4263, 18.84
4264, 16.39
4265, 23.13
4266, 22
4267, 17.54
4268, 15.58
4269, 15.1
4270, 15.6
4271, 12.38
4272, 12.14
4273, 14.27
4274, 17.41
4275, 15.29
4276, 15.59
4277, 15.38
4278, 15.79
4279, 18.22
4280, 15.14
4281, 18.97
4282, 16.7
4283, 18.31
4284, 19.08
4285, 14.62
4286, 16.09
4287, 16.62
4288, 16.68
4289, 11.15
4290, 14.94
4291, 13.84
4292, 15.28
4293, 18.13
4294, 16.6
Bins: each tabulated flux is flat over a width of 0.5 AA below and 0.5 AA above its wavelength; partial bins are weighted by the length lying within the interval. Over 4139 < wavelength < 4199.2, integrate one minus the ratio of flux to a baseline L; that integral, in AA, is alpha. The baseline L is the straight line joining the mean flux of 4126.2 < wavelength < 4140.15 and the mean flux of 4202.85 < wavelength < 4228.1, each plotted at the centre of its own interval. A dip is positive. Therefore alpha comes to 5.2 AA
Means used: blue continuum 15.6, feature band 15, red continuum 17.4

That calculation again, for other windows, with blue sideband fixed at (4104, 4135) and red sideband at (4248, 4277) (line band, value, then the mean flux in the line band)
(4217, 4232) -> 1.0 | 15.3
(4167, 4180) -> 1.4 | 14.2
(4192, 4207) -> -0.9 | 17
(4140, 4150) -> 1.1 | 13.8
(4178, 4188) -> 0.6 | 15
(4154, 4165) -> 0.5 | 15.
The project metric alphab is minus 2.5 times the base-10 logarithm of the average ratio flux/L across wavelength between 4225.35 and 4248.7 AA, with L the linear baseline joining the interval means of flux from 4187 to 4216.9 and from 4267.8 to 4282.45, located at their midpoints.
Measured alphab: 0.064 mag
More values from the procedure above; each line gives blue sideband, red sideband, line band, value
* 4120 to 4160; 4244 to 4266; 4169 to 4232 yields 0.01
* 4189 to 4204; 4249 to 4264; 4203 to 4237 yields 0.00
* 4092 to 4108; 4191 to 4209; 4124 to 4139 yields -0.03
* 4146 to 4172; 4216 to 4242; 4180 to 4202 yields -0.05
